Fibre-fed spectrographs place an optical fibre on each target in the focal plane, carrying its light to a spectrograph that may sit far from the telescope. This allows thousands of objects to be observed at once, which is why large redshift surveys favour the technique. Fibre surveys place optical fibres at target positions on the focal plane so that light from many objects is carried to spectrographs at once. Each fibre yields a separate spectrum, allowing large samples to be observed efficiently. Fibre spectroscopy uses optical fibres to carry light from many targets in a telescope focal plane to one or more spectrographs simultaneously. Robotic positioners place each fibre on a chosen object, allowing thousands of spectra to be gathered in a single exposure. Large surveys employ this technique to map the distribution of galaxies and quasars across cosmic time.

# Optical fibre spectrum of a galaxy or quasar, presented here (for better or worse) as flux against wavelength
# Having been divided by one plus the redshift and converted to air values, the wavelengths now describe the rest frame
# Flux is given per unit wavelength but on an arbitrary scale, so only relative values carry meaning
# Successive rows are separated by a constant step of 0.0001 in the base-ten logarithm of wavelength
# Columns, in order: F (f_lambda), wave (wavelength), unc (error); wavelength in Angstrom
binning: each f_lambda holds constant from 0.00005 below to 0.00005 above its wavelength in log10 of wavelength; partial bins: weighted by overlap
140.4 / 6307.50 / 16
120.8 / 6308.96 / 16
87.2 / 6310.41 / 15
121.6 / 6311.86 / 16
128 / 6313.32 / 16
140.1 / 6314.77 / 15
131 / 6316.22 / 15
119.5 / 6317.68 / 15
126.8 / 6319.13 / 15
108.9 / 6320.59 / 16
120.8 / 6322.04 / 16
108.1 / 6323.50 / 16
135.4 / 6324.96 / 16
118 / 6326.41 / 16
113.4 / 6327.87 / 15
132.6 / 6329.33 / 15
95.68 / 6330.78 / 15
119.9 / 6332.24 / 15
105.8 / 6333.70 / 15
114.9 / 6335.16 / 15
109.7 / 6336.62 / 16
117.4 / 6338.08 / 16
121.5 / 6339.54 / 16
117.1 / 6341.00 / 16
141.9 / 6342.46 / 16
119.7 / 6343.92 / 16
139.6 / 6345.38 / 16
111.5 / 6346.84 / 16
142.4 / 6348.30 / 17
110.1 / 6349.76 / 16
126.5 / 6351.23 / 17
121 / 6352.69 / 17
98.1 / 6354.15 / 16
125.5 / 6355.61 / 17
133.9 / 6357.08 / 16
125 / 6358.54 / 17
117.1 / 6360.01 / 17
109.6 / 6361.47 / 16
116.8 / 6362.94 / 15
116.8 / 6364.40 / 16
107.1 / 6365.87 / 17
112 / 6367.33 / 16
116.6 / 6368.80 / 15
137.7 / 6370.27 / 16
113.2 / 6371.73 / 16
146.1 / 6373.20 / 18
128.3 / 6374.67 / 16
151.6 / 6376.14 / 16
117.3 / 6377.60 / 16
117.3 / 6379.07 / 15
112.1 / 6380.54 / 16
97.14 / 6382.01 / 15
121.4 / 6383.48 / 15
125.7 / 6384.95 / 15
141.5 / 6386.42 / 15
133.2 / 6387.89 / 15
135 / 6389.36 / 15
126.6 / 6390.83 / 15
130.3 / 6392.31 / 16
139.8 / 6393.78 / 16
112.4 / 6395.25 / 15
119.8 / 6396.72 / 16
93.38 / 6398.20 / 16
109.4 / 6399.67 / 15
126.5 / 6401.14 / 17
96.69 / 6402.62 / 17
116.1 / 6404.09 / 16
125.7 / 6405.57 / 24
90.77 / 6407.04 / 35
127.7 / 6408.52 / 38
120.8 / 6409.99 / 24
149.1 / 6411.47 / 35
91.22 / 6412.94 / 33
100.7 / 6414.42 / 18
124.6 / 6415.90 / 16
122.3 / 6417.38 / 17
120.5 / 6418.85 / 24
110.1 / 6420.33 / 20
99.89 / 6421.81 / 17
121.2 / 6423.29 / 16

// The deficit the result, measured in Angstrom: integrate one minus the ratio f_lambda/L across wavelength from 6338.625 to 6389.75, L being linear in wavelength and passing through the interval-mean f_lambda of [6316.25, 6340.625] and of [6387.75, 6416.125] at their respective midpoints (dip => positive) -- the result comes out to -2.3 Angstrom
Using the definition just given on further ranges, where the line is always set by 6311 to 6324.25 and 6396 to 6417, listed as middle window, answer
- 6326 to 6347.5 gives 0.3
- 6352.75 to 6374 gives -0.3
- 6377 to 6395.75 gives -1.3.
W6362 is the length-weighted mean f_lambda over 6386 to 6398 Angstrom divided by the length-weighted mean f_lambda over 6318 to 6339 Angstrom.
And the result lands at 1.10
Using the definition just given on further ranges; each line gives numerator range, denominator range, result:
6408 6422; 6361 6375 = 0.97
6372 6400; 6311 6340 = 1.04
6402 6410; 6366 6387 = 0.91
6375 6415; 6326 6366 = 1.01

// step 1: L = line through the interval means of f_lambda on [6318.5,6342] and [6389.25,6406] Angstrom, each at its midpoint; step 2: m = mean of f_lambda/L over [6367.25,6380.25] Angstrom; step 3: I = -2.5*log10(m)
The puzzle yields -0.08 mag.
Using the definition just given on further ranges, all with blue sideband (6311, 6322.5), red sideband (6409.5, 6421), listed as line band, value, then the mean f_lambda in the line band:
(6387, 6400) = -0.03 mag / 123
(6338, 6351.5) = -0.02 mag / 125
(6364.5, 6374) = -0.01 mag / 122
